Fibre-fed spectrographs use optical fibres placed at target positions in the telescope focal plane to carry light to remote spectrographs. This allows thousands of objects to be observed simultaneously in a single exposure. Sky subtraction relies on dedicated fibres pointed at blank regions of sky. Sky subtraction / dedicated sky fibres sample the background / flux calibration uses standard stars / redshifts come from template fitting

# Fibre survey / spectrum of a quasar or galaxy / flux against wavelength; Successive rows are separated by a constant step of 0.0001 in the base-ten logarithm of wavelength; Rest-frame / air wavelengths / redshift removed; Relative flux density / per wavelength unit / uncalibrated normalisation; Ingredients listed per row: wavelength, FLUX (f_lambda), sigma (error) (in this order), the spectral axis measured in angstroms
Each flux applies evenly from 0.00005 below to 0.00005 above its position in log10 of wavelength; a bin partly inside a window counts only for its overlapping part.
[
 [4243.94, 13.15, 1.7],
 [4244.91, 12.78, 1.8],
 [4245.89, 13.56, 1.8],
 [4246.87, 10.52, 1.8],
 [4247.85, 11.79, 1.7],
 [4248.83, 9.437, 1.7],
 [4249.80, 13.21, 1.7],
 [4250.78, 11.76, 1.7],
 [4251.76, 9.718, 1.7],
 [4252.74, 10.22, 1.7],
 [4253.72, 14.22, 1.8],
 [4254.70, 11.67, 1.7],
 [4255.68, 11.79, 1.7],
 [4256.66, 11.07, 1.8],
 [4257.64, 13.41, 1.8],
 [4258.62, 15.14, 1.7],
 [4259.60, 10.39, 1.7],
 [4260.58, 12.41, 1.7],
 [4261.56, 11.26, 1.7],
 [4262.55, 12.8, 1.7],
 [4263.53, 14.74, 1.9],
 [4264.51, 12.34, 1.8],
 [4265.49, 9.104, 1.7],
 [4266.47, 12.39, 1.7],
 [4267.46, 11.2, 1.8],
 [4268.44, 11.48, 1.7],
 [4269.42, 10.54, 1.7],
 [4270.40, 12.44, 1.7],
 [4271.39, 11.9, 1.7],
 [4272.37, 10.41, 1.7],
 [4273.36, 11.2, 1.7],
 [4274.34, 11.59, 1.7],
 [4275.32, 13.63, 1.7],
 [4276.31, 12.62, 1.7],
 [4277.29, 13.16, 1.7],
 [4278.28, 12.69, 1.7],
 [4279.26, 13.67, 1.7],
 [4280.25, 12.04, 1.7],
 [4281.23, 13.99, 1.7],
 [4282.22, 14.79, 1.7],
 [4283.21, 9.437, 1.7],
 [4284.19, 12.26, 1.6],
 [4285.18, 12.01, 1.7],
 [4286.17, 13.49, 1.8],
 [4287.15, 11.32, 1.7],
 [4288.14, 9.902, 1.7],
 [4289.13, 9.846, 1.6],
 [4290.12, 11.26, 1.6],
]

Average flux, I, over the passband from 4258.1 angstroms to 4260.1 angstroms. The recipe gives 12.8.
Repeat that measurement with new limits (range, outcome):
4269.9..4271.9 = 12.1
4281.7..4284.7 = 12.2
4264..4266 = 10.8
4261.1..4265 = 12.8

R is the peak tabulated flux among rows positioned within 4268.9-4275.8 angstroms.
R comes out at 13.63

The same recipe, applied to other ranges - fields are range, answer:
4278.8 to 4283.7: 14.79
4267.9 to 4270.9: 12.44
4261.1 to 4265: 14.74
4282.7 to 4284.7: 12.26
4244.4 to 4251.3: 13.56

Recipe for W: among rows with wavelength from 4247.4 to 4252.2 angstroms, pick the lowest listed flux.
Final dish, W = 9.437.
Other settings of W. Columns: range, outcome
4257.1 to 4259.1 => 13.41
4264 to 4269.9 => 9.104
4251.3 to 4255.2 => 9.718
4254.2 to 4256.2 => 11.67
